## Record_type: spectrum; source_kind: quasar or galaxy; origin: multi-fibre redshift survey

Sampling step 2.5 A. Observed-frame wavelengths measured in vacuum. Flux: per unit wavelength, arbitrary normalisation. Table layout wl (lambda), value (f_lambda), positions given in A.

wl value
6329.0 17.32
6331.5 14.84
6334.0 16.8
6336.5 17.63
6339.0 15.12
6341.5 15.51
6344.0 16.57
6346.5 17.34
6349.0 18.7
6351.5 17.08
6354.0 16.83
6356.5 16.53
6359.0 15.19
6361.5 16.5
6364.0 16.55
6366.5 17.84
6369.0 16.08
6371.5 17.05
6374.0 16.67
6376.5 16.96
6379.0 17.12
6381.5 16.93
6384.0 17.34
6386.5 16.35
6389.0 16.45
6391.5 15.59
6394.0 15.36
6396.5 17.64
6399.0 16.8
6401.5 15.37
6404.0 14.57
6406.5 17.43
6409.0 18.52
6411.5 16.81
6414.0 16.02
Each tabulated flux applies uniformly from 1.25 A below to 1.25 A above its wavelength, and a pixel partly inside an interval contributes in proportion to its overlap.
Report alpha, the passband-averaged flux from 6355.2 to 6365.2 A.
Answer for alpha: 16.2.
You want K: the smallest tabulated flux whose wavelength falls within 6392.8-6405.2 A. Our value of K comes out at 14.57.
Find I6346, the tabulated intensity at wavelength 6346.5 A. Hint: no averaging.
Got 17.34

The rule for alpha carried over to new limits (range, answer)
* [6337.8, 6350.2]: 16.6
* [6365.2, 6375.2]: 16.9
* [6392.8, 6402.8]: 16.3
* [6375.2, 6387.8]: 16.9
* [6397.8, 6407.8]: 16.1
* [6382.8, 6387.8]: 16.8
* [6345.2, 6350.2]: 18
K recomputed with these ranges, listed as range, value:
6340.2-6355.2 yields 15.51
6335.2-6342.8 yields 15.12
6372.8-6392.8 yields 15.59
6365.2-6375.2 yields 16.08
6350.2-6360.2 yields 15.19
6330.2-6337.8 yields 14.84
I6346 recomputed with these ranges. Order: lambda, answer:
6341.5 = 15.51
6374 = 16.67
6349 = 18.7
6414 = 16.02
